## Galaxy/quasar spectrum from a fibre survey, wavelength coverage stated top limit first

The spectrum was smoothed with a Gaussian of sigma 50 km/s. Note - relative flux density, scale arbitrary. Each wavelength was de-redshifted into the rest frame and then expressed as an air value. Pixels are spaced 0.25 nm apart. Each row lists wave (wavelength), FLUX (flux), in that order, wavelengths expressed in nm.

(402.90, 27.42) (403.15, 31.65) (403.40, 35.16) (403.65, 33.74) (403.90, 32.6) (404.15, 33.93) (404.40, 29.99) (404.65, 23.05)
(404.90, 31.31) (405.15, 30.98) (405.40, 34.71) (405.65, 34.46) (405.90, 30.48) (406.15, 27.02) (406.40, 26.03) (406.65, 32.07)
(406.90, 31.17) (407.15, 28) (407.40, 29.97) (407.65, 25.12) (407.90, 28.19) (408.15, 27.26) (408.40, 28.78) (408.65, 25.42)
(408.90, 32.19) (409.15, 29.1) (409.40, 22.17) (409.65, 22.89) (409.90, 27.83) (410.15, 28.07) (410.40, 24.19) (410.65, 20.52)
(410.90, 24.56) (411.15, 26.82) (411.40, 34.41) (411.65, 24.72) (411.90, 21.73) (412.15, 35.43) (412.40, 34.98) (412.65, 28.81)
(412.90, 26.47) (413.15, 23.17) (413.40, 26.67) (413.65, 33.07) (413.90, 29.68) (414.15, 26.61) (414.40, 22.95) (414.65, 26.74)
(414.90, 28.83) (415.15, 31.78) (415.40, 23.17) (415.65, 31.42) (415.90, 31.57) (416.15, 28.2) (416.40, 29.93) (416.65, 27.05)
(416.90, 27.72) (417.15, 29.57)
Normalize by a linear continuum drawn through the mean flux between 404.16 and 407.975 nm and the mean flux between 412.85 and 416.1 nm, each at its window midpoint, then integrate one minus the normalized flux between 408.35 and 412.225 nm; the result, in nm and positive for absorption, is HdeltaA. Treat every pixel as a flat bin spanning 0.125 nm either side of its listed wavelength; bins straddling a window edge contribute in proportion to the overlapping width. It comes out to 0.29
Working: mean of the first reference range 29.7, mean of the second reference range 27.9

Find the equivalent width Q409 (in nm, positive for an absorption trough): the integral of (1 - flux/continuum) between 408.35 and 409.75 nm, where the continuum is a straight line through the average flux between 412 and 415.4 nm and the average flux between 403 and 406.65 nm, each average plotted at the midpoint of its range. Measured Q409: 0.149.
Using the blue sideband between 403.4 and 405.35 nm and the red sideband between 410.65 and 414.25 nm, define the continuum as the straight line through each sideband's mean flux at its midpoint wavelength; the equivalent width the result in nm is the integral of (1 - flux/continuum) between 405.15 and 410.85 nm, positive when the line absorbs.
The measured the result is 0.36 nm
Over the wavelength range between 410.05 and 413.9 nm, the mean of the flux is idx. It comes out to 27.6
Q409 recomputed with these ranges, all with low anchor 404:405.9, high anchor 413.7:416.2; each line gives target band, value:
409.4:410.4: 0.14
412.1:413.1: -0.05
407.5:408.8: 0.13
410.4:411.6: 0.13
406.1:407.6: 0.08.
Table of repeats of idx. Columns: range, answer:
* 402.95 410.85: 28.9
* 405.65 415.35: 27.8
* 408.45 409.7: 26.7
